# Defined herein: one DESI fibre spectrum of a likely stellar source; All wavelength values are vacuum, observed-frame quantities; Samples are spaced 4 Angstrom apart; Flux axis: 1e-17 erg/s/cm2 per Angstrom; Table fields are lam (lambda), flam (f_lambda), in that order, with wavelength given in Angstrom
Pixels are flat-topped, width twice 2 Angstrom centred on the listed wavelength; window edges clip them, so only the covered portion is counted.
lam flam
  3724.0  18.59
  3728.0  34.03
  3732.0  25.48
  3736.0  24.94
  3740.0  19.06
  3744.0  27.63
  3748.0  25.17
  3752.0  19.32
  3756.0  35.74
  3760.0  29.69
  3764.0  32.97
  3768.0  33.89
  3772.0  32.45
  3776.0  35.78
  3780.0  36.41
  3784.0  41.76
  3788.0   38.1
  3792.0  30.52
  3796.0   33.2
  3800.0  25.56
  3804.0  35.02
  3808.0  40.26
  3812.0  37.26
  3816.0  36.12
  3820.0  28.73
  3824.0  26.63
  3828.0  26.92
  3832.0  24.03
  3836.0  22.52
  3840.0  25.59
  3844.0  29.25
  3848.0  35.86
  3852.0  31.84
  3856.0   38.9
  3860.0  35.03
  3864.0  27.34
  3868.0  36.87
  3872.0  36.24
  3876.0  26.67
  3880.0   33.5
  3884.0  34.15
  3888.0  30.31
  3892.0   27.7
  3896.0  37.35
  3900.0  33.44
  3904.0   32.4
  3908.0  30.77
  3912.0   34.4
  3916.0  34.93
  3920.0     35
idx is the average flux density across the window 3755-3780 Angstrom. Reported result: 33.6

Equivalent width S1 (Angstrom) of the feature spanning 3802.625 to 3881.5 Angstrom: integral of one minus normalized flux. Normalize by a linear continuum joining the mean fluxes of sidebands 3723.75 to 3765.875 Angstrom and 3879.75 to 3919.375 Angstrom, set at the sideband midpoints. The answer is -2.63 Angstrom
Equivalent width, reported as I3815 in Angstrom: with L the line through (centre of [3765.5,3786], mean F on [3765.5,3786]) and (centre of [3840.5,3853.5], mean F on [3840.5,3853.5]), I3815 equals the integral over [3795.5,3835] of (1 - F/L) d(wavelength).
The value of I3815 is 2.95 Angstrom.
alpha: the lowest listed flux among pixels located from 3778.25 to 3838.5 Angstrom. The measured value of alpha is 22.52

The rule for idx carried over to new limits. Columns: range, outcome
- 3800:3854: 30.6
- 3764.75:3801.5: 34.3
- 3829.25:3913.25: 31.6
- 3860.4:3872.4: 33.3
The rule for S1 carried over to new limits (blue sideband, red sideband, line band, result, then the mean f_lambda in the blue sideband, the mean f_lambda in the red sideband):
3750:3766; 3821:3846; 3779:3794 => -4.58 Angstrom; 29.4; 25.9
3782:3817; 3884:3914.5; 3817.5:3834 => 3.67 Angstrom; 35.3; 32.5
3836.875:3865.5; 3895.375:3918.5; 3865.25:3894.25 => 0.51 Angstrom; 31.7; 33.7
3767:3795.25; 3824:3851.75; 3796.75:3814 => -1.28 Angstrom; 35.5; 27.6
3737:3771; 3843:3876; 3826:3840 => 3.28 Angstrom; 28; 33.6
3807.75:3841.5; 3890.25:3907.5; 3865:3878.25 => -0.60 Angstrom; 29.3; 32.6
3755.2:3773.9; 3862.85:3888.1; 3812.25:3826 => 0.53 Angstrom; 32.8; 32.5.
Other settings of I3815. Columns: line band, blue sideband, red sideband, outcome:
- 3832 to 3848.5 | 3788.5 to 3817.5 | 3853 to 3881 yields 3.2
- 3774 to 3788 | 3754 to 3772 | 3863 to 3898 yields -2.2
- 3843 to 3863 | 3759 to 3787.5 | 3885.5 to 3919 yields -0.3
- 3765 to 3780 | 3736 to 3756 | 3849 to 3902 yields -4.7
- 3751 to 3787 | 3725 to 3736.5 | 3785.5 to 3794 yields -1.4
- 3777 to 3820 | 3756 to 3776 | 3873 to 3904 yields -3.2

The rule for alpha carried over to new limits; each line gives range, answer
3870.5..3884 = 26.67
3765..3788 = 32.45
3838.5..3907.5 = 25.59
